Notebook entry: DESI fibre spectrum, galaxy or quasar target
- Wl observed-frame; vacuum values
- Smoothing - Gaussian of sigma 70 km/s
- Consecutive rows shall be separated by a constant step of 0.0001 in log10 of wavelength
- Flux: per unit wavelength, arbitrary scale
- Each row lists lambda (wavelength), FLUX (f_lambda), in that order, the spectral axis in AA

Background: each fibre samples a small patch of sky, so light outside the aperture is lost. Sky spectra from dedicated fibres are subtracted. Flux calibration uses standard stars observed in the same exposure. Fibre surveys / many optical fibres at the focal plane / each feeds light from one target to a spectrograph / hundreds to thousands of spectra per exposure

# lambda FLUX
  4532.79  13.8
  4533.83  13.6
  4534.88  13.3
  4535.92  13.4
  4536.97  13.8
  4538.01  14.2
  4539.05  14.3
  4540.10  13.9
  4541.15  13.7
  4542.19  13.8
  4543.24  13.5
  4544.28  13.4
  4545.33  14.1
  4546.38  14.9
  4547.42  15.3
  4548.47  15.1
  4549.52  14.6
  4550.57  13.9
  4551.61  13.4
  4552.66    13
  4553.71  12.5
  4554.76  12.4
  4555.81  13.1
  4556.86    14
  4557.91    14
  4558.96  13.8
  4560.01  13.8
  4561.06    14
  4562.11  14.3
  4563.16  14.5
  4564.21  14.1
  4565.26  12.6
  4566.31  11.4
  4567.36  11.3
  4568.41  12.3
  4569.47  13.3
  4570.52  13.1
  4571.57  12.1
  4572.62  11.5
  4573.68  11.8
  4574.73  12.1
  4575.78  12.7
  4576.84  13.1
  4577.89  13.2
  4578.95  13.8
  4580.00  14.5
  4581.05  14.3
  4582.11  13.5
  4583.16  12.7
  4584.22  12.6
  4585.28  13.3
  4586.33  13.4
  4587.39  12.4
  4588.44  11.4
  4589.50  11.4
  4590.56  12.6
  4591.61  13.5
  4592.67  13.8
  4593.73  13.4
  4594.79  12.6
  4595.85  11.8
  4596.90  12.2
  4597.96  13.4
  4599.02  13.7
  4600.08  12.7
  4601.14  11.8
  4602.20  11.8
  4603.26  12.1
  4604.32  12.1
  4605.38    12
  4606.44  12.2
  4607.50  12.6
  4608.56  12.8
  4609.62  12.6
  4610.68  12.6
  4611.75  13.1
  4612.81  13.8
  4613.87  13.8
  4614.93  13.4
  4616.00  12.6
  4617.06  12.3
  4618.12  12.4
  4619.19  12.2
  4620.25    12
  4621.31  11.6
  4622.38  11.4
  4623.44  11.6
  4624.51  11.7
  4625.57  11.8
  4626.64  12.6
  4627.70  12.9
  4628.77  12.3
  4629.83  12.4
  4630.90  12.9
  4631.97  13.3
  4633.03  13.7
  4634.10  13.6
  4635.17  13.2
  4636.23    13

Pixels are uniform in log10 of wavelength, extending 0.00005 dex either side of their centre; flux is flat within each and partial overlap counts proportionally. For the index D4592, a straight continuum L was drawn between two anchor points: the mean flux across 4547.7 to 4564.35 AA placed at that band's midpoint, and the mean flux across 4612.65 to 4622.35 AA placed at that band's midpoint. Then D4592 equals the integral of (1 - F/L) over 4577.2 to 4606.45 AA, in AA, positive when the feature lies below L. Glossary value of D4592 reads 0.62 AA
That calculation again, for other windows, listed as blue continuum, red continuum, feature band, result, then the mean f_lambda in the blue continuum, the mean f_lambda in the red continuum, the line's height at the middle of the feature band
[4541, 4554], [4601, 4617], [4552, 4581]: 1.0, 14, 12.6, 13.6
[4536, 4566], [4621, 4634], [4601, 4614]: 0.2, 13.8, 12.4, 12.8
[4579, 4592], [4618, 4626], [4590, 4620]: -0.8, 13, 11.8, 12.4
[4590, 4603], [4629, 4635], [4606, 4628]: 0.8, 12.8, 13.1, 13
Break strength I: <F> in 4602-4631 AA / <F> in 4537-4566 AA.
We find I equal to 0.90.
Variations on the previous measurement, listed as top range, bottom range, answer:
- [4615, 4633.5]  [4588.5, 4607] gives 0.99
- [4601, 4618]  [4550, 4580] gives 0.97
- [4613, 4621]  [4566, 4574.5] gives 1.05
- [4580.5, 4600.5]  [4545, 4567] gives 0.94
